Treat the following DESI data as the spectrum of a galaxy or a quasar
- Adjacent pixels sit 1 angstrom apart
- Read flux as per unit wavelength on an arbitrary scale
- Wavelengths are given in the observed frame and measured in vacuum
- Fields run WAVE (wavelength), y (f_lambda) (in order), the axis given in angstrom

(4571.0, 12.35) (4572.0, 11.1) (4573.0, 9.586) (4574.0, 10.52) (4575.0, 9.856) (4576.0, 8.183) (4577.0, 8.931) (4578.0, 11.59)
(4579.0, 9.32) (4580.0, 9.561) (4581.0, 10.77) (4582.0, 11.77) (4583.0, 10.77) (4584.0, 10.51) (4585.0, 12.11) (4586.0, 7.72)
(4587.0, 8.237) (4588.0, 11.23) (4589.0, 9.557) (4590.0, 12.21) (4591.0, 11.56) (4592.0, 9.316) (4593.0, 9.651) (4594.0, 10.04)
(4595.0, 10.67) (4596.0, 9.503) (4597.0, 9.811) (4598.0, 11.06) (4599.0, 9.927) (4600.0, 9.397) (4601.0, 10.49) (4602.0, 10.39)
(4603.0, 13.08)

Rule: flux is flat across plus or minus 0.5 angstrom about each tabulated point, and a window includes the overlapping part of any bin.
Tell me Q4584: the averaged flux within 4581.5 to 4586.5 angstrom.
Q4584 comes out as 10.6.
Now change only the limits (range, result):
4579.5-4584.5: 10.7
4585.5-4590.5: 9.79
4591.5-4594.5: 9.67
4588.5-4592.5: 10.7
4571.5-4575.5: 10.3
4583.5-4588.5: 9.96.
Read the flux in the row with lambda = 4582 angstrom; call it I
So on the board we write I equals 11.77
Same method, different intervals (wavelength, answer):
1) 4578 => 11.59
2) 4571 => 12.35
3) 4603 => 13.08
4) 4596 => 9.503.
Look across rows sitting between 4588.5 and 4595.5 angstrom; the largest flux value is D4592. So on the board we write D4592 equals 12.21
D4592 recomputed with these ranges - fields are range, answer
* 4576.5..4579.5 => 11.59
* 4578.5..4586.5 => 12.11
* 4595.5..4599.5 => 11.06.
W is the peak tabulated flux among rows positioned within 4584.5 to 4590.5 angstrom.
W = 12.21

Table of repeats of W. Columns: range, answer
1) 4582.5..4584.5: 10.77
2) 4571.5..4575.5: 11.1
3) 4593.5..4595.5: 10.67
